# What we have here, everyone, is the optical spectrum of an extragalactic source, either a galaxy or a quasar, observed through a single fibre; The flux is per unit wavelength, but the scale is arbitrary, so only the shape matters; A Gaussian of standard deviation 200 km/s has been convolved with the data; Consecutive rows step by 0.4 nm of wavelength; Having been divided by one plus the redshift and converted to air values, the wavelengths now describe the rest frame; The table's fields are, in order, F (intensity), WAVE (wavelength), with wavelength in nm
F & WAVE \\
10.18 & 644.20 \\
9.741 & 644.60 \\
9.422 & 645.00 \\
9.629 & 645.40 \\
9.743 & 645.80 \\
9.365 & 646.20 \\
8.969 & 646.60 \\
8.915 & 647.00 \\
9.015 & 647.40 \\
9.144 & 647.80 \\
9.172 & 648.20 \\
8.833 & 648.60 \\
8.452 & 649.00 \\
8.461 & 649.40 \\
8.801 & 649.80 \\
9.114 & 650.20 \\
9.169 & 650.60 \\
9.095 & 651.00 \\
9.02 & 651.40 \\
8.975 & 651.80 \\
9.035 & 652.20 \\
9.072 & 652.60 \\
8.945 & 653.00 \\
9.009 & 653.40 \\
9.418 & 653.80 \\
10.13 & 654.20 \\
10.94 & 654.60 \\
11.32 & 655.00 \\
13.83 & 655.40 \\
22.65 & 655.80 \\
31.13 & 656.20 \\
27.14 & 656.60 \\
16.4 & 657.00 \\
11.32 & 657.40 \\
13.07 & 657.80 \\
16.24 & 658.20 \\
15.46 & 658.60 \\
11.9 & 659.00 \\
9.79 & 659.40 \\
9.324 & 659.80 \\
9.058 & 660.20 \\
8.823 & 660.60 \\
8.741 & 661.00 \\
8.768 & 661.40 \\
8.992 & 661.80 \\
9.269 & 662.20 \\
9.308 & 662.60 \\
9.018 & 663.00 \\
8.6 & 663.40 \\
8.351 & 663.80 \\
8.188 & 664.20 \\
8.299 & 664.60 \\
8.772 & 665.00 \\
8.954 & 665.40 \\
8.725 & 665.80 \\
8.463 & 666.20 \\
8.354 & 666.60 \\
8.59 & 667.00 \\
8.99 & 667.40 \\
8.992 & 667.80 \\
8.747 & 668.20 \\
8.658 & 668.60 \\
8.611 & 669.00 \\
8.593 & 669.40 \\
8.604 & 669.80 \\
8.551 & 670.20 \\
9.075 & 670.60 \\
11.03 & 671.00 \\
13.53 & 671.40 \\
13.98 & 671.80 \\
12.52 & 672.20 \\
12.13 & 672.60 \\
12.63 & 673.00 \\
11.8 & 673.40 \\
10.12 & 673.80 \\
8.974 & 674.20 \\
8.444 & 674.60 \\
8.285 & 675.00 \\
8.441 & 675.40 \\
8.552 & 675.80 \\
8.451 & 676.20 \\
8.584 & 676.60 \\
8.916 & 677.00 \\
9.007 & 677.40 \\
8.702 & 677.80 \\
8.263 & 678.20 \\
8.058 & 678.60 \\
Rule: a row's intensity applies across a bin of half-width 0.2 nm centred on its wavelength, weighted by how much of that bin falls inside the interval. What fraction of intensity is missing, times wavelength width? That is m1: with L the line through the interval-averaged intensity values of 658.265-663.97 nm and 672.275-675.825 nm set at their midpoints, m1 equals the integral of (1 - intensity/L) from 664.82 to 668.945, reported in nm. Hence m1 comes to 0.509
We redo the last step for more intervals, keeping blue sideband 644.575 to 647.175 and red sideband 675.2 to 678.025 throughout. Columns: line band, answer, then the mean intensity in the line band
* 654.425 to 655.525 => -0.33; 11.9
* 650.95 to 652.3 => 0.03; 9.02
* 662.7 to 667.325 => 0.17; 8.6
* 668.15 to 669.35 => 0.03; 8.65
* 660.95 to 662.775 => -0.01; 9.03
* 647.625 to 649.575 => 0.11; 8.81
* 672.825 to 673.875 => -0.35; 11.7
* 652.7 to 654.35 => -0.02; 9.33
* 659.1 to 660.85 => -0.06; 9.39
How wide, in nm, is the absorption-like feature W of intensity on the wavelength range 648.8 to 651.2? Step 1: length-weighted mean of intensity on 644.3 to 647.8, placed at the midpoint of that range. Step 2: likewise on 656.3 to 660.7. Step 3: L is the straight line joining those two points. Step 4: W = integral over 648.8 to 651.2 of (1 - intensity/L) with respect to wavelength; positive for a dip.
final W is 0.441 nm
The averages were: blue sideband 9.36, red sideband 14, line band 8.85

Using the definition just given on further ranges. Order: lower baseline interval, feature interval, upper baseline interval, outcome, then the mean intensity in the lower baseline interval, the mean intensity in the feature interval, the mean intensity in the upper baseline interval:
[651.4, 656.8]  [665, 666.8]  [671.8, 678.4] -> 0.450 nm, 13.8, 8.64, 9.75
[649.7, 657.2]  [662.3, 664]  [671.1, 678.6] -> 0.401 nm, 12.9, 8.85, 10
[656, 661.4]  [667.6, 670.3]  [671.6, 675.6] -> 0.719 nm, 14.3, 8.68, 10.7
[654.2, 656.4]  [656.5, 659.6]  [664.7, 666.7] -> 0.067 nm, 17.3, 14.8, 8.65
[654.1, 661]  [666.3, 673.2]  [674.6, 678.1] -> 0.307 nm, 14.5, 10.1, 8.6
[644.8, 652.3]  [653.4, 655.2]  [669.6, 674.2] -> -0.132 nm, 9.07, 10.3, 11.2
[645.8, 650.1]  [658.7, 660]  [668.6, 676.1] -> -0.167 nm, 8.96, 10.7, 10.1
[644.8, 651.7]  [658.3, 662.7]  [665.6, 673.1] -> -0.258 nm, 9.08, 10.1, 9.9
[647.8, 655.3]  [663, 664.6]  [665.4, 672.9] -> 0.200 nm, 9.33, 8.45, 9.8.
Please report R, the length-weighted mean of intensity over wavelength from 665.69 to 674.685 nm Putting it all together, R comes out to 9.95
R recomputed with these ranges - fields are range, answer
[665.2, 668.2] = 8.73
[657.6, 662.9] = 10.6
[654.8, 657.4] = 19.7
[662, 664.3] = 8.82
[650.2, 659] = 13.3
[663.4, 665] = 8.38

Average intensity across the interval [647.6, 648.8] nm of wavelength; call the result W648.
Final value 9.05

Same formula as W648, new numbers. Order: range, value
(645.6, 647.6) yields 9.2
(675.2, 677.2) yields 8.59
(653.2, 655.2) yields 10.2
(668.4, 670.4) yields 8.6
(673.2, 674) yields 11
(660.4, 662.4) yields 8.92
